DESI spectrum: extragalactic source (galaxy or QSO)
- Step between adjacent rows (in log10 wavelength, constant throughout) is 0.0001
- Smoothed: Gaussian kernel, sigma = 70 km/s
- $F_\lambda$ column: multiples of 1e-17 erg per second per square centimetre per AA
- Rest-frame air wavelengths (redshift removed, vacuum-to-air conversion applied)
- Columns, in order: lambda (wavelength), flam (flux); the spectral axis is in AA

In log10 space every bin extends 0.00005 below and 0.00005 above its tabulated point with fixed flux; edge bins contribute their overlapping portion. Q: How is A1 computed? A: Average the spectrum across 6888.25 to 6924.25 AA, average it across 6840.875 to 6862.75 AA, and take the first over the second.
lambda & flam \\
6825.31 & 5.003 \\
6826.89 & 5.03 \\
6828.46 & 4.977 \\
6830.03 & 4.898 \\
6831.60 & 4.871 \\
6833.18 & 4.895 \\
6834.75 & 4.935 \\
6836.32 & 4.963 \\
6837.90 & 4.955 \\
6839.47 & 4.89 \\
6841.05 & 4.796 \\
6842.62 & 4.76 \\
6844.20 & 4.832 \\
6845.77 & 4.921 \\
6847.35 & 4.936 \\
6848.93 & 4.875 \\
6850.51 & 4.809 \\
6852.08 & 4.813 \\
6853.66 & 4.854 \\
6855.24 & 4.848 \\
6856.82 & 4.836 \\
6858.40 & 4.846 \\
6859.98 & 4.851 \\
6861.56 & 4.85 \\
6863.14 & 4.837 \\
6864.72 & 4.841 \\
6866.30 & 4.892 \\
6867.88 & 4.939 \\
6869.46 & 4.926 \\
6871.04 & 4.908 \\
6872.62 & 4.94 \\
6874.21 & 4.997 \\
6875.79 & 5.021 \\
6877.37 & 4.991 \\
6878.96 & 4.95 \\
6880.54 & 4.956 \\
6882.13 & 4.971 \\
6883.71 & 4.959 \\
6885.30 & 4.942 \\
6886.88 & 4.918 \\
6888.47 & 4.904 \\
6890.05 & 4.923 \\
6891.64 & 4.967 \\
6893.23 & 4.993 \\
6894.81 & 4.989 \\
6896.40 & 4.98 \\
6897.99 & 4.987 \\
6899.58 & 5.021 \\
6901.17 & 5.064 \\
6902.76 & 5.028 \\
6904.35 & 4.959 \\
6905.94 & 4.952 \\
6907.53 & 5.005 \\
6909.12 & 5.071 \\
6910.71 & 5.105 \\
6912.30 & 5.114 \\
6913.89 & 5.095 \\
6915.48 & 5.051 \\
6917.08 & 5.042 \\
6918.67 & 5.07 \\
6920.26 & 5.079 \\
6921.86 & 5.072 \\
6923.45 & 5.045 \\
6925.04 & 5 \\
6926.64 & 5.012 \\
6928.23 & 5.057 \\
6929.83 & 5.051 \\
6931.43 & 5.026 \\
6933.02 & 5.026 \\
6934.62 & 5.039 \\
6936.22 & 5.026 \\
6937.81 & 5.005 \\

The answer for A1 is 1.04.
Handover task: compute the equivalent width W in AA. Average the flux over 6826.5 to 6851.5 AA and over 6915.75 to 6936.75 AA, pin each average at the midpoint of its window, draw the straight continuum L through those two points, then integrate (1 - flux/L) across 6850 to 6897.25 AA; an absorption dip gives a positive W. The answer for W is 0.4 AA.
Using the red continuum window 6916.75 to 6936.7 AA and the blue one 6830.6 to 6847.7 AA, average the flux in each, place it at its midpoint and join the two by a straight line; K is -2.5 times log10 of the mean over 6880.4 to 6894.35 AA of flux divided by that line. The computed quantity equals 0.00 mag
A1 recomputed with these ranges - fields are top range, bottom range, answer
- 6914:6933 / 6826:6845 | 1.03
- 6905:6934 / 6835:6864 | 1.04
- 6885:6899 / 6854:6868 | 1.02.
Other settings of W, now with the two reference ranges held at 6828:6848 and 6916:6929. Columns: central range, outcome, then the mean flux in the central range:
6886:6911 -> 0.1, 4.99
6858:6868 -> 0.2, 4.86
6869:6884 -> 0.0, 4.96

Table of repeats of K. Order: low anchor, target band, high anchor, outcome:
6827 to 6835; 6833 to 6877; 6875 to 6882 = 0.014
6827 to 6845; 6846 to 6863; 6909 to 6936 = 0.018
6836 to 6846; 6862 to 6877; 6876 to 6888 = 0.001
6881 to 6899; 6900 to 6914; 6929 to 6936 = -0.012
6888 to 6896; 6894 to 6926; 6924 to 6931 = -0.009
